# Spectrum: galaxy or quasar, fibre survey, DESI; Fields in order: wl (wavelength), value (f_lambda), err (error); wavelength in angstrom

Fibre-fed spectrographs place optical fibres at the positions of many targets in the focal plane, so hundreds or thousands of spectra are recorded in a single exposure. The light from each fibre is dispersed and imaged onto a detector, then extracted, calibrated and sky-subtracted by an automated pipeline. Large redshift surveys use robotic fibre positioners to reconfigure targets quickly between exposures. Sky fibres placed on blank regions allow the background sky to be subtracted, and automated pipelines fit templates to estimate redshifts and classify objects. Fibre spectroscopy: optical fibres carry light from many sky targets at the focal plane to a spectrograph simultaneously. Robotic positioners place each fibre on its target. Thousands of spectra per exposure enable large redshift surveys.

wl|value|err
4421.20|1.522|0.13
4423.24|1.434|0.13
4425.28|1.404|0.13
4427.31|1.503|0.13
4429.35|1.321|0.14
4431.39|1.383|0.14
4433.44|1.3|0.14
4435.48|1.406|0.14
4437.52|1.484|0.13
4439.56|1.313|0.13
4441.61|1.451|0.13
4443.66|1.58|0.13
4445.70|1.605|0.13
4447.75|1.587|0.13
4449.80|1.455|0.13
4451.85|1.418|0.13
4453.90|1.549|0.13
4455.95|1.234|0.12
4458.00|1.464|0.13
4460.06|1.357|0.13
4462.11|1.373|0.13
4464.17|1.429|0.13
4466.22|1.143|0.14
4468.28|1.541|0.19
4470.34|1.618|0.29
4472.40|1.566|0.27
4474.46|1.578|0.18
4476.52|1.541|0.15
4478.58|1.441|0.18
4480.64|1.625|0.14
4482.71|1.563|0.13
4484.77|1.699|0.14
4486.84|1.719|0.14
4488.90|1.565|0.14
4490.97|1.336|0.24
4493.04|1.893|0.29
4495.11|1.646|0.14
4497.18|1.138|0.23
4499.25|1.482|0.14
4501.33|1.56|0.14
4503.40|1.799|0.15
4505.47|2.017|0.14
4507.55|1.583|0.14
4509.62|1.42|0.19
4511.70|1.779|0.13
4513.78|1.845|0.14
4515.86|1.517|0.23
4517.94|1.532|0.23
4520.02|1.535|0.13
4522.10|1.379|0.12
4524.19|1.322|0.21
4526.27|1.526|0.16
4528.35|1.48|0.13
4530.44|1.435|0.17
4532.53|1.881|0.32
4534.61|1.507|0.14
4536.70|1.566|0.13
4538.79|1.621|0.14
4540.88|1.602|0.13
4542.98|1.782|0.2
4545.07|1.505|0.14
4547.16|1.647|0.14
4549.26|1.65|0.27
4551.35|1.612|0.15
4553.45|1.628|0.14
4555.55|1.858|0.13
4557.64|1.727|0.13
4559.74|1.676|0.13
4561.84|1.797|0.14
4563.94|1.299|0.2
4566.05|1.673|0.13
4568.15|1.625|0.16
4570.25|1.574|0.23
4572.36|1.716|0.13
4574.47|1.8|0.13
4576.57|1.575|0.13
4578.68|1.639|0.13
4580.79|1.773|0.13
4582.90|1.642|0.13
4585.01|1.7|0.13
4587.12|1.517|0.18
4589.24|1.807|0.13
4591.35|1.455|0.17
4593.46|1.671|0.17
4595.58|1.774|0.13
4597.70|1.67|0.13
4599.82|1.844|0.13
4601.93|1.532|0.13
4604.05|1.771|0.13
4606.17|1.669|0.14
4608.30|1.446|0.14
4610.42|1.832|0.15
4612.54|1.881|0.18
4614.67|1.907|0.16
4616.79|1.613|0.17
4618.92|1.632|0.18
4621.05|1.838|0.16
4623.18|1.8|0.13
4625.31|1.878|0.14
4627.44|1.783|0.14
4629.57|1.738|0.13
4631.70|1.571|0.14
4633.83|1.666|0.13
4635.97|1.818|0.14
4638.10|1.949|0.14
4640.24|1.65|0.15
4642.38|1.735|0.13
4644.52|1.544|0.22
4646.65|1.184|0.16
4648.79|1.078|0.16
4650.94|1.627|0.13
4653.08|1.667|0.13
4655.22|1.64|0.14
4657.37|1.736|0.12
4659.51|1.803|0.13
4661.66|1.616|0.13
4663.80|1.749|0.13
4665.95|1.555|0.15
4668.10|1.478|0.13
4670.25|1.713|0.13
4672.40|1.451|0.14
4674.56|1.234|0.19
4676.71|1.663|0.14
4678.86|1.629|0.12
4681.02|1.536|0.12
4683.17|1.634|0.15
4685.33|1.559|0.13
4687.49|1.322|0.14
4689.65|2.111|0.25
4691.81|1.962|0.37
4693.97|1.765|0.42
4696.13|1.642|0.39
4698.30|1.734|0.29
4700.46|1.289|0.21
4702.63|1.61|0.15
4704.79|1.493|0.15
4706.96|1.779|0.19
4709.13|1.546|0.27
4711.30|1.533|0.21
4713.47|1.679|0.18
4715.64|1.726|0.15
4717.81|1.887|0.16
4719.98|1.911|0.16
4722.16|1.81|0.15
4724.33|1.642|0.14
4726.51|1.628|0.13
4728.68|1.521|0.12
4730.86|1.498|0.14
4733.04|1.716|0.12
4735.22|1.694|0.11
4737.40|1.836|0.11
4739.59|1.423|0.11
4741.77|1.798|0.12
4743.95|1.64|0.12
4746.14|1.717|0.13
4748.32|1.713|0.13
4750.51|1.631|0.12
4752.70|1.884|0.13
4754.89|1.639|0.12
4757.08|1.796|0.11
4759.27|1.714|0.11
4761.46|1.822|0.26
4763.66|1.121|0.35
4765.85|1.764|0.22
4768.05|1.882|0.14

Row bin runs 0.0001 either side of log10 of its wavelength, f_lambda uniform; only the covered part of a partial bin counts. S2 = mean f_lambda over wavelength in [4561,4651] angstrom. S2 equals 1.67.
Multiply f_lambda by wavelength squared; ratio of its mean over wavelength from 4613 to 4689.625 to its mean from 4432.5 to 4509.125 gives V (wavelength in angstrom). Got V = 1.2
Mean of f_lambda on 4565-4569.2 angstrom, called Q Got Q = 1.65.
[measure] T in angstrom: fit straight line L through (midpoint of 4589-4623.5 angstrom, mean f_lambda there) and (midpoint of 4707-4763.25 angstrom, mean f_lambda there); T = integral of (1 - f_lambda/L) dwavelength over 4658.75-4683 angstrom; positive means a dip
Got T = 1.7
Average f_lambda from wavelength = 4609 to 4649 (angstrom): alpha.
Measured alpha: 1.7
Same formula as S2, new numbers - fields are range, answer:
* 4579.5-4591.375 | 1.67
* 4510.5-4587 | 1.62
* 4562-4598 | 1.64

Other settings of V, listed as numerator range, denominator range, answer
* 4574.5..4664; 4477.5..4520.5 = 1.10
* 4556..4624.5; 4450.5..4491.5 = 1.19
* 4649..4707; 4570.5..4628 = 0.98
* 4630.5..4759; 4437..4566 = 1.15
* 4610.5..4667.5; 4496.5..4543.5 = 1.12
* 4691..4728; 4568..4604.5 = 1.06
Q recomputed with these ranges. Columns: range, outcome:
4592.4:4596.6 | 1.72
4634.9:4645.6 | 1.74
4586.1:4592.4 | 1.59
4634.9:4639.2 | 1.88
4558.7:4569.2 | 1.61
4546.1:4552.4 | 1.64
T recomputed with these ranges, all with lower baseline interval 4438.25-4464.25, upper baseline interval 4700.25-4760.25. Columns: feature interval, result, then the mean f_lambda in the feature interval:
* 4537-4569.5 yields -2.4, 1.64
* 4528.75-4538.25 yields -0.5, 1.59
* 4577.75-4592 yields -0.9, 1.65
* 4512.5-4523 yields -0.5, 1.57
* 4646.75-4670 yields 0.5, 1.58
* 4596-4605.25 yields -0.8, 1.71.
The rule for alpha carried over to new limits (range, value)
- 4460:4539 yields 1.55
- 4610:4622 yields 1.78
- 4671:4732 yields 1.64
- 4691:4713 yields 1.63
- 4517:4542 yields 1.53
